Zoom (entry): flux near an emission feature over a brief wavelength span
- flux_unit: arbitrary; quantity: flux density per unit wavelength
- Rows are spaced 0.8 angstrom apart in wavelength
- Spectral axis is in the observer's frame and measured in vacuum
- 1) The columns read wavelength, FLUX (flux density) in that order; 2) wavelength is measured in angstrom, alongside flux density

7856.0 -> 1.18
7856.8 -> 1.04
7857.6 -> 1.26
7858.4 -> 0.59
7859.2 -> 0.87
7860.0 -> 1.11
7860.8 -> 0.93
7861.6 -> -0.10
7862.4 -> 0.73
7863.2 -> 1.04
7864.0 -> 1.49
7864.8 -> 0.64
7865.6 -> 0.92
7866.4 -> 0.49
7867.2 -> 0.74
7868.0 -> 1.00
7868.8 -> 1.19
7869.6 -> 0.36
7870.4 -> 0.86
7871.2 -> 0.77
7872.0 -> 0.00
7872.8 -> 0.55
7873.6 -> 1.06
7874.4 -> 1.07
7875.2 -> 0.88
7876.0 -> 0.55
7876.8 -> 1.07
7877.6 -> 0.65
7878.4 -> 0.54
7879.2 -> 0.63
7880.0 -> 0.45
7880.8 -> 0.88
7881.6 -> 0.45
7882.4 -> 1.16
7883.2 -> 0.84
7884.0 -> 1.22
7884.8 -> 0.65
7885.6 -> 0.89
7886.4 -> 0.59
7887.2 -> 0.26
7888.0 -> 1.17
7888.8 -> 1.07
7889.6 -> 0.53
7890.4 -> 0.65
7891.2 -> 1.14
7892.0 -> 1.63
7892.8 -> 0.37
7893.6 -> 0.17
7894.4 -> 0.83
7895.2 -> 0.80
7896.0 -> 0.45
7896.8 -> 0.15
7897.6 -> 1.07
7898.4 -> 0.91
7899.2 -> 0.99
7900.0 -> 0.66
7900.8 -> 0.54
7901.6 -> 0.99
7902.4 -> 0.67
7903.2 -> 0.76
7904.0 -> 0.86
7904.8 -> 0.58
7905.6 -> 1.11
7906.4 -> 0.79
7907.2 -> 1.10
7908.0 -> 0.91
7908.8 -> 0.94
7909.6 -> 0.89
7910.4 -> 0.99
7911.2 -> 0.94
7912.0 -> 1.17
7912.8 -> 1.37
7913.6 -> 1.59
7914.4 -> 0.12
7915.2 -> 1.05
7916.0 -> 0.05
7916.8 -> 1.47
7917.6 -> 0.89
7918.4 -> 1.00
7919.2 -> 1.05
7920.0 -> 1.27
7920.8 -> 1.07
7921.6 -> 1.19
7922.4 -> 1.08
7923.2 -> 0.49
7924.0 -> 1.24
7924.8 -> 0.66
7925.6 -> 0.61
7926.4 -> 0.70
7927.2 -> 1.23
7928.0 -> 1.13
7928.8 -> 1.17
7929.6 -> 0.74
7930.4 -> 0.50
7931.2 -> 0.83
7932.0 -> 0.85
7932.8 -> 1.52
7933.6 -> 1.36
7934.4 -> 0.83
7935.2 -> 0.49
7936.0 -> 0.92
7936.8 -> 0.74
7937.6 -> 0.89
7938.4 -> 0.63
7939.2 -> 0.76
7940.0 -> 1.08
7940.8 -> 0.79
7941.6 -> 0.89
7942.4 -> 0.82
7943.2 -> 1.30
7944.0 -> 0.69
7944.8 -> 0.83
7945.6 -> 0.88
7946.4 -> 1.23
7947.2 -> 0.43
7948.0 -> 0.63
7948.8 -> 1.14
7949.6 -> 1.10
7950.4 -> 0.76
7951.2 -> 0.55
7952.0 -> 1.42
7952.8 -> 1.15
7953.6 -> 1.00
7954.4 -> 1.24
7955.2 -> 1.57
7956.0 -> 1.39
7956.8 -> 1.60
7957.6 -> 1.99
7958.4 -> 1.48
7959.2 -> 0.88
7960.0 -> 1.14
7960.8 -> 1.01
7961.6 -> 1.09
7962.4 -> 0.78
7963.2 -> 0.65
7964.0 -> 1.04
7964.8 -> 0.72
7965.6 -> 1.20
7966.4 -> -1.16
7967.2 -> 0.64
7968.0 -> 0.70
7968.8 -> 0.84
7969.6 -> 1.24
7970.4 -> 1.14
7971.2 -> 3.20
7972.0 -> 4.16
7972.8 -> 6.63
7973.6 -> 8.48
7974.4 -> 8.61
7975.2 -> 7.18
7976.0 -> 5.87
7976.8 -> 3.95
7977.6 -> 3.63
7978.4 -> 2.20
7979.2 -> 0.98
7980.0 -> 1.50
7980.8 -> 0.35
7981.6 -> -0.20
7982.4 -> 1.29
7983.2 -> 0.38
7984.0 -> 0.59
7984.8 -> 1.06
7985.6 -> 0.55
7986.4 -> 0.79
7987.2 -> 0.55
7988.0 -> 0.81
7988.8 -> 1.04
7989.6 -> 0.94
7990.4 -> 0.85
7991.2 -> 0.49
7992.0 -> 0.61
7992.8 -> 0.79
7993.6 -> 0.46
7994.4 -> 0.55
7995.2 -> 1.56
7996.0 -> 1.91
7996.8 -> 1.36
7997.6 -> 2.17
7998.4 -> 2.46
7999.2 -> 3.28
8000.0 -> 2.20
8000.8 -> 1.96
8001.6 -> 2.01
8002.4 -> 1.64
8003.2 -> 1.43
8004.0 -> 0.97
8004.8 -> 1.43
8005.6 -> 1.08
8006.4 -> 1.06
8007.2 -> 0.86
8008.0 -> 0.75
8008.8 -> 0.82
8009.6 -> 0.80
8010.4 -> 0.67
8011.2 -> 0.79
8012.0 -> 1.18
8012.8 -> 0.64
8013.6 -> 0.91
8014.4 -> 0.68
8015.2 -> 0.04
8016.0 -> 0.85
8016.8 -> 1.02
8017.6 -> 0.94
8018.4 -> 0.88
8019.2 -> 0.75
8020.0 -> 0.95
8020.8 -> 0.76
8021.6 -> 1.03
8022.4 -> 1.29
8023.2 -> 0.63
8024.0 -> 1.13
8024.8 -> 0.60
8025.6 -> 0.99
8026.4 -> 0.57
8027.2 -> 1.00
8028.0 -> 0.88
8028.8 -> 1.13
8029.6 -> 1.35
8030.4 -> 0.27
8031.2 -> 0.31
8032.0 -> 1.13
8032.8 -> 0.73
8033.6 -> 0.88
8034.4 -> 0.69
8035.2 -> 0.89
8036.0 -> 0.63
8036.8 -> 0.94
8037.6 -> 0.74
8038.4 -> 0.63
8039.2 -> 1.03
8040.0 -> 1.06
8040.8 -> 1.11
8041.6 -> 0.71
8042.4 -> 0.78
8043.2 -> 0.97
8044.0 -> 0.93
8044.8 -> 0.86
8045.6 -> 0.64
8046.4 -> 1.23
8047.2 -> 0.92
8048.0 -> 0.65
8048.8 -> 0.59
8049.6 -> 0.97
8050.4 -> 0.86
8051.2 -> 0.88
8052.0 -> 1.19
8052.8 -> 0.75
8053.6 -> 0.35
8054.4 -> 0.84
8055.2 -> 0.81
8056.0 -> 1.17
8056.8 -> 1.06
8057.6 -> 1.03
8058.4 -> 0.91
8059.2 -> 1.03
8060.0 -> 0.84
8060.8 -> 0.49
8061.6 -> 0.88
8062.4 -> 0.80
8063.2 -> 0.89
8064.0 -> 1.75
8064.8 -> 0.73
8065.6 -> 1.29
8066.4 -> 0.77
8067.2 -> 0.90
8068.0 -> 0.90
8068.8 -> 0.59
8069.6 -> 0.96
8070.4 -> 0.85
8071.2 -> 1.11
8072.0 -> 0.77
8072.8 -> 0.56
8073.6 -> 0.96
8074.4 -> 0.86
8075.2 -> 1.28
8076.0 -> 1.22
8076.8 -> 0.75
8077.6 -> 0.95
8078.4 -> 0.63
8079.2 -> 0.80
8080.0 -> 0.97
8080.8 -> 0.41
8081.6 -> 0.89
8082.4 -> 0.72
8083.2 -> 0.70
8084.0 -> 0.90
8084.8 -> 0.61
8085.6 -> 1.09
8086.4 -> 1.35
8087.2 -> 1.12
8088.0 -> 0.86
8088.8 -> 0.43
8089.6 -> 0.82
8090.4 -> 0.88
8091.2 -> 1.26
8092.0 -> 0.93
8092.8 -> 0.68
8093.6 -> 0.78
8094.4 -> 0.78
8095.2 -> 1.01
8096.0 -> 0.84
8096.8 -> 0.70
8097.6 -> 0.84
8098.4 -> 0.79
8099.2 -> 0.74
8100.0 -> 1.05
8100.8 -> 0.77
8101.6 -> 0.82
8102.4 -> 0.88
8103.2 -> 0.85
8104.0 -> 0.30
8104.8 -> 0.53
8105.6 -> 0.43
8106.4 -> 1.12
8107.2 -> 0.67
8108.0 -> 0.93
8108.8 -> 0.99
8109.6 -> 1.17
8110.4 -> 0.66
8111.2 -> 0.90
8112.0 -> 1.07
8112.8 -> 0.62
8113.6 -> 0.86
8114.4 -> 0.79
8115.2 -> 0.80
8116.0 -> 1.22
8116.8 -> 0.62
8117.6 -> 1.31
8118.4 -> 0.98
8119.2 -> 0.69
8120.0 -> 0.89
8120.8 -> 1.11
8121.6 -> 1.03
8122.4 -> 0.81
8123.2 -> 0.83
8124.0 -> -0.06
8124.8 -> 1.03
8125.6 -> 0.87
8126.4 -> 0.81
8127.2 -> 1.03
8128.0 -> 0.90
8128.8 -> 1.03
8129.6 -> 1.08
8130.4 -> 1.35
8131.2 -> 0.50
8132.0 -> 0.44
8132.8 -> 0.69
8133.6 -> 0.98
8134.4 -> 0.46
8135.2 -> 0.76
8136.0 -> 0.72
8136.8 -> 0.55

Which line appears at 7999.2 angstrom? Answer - [N II]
